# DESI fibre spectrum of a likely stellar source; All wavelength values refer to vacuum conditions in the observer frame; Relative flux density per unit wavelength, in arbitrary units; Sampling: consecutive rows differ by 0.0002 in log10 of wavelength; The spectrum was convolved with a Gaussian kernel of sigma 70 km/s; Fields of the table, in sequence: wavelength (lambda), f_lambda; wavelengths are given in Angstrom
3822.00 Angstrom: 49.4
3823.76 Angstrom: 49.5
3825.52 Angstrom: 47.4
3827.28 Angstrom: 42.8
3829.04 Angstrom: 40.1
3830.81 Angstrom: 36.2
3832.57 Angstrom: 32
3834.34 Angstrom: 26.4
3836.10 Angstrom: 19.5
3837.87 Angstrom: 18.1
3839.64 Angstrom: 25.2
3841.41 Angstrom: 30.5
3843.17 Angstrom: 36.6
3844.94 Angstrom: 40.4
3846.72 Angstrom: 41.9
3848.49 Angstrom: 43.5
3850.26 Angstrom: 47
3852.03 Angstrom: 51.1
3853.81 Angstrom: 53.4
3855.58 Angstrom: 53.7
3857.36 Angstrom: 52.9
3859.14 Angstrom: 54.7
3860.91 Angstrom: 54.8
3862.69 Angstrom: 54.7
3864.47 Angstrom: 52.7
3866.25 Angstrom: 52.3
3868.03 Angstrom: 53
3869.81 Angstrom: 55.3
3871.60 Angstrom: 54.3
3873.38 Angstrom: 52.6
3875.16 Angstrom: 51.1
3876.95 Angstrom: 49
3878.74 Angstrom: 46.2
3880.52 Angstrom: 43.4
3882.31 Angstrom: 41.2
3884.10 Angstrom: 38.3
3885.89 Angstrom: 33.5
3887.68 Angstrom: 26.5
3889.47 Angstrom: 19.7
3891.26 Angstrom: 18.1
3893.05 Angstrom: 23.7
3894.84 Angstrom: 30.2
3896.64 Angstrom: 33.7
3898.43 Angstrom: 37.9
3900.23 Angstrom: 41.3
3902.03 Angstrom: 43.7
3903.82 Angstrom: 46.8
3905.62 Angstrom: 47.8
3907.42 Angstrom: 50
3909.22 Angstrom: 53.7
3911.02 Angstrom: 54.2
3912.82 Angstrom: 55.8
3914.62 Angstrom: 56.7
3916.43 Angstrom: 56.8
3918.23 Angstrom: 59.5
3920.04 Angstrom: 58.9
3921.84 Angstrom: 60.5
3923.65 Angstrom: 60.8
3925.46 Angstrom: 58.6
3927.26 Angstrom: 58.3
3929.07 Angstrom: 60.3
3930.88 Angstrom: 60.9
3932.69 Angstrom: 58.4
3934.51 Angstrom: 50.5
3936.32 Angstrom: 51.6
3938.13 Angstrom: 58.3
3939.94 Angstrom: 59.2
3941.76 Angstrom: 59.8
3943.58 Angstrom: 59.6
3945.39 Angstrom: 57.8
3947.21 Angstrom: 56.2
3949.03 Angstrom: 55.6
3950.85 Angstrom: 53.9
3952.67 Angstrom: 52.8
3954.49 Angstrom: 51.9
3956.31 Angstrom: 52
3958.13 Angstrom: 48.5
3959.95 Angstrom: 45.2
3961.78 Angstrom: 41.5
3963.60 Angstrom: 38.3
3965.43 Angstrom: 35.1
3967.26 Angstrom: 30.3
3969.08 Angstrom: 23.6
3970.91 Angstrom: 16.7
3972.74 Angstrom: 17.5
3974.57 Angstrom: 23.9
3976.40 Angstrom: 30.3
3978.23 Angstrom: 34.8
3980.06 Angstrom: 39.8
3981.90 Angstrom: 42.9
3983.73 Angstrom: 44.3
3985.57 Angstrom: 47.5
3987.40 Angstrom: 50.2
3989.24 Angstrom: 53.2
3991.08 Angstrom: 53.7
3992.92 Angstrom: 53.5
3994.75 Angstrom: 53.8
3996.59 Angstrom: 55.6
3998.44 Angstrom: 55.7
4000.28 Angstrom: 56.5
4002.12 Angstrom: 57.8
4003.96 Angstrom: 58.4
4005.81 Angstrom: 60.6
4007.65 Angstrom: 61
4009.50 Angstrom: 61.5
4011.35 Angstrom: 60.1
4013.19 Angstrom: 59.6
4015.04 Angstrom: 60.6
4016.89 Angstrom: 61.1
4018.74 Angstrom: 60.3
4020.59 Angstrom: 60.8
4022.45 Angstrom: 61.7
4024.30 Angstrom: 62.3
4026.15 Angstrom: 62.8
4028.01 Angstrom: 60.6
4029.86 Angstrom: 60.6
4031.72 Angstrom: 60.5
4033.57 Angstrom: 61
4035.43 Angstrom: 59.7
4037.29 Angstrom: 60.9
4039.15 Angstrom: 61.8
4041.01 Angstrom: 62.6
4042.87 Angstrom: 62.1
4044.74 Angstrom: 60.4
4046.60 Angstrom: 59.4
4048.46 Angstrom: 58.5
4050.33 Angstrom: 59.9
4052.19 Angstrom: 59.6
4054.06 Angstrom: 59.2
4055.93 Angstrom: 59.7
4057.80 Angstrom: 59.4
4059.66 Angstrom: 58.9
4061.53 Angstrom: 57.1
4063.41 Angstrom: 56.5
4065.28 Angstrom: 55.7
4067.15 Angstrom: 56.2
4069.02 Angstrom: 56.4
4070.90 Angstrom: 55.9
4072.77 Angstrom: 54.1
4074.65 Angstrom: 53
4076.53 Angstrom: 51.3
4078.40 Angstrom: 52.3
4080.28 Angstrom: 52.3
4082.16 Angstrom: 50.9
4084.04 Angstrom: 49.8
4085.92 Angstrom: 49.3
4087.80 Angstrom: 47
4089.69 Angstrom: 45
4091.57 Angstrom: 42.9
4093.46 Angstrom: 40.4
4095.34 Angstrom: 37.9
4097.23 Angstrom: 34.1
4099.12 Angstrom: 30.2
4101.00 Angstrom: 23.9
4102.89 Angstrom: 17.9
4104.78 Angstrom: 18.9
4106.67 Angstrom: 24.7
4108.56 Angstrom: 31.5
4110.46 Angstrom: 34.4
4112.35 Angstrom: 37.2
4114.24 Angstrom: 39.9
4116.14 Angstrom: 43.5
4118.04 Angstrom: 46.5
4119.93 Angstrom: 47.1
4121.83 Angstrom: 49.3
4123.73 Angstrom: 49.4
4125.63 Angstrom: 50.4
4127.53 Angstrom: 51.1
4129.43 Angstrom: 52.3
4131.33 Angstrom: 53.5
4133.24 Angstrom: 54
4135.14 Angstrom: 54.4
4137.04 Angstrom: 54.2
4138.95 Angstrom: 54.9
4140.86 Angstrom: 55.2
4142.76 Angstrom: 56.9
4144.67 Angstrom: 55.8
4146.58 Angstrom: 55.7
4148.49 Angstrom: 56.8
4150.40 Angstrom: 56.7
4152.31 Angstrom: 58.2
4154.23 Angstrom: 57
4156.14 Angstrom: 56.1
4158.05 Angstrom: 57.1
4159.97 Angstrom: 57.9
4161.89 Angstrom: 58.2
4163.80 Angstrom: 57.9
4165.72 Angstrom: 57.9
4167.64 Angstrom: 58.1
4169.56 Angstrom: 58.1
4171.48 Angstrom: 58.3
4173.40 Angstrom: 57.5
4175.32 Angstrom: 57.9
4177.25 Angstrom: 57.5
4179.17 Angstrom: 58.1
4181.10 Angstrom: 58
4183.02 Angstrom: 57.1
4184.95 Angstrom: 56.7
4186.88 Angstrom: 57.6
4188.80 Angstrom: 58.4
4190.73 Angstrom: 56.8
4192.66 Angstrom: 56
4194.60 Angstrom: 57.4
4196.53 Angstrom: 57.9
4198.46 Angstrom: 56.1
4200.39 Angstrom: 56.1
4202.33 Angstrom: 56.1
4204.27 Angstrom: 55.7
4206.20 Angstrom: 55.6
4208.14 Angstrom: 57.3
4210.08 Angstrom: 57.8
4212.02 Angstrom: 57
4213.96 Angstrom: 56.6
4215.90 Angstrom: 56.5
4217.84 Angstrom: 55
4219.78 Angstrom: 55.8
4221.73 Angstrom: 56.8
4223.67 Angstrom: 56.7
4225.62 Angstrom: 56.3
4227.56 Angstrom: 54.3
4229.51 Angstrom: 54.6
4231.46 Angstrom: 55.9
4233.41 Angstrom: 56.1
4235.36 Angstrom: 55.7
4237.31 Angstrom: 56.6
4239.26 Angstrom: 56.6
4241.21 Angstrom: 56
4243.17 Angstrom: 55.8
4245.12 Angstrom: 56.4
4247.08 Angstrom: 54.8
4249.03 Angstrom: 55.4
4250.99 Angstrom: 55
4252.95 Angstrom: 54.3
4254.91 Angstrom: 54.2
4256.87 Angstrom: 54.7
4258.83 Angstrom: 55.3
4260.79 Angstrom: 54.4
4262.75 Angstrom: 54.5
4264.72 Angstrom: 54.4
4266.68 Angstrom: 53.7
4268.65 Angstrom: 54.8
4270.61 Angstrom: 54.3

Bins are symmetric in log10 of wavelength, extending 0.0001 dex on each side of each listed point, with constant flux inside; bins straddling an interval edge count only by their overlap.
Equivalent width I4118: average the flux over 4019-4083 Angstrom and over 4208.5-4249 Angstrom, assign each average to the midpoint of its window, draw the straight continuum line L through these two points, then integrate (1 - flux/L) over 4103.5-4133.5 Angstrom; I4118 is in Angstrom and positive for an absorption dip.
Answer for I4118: 8.0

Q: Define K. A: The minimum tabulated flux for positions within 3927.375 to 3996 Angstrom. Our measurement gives 16.7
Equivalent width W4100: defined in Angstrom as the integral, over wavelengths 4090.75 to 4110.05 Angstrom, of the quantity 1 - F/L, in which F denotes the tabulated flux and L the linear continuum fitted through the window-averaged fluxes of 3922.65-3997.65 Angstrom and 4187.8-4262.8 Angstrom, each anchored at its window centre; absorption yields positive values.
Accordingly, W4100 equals 8.08 Angstrom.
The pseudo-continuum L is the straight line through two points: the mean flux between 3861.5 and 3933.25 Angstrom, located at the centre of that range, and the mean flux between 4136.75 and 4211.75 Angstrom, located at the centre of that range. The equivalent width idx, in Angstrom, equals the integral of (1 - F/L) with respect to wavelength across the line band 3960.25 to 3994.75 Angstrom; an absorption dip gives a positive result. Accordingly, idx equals 8.40 Angstrom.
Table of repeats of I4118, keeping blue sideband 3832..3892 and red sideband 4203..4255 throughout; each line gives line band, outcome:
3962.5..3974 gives 4.7 Angstrom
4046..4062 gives -3.2 Angstrom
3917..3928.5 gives -3.9 Angstrom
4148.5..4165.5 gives -1.3 Angstrom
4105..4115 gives 3.7 Angstrom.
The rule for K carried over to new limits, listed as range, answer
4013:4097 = 37.9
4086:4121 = 17.9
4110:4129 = 34.4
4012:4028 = 59.6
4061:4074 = 54.1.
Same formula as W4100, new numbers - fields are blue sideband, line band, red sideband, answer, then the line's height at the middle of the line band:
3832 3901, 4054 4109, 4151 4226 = 5.9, 51.7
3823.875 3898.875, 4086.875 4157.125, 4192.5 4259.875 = 8.8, 51.7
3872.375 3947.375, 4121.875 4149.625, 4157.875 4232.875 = 0.7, 55.2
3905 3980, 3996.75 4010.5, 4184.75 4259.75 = -2.2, 50.6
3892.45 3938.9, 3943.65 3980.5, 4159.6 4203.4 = 8.2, 52.4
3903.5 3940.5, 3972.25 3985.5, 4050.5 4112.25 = 4.5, 52.6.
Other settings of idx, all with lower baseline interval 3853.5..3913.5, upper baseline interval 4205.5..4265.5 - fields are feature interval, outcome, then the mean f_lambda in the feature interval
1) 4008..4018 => -2.41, 60.6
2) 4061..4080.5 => -1.55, 54.6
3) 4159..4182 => -1.82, 57.9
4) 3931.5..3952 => -4.31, 56.4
